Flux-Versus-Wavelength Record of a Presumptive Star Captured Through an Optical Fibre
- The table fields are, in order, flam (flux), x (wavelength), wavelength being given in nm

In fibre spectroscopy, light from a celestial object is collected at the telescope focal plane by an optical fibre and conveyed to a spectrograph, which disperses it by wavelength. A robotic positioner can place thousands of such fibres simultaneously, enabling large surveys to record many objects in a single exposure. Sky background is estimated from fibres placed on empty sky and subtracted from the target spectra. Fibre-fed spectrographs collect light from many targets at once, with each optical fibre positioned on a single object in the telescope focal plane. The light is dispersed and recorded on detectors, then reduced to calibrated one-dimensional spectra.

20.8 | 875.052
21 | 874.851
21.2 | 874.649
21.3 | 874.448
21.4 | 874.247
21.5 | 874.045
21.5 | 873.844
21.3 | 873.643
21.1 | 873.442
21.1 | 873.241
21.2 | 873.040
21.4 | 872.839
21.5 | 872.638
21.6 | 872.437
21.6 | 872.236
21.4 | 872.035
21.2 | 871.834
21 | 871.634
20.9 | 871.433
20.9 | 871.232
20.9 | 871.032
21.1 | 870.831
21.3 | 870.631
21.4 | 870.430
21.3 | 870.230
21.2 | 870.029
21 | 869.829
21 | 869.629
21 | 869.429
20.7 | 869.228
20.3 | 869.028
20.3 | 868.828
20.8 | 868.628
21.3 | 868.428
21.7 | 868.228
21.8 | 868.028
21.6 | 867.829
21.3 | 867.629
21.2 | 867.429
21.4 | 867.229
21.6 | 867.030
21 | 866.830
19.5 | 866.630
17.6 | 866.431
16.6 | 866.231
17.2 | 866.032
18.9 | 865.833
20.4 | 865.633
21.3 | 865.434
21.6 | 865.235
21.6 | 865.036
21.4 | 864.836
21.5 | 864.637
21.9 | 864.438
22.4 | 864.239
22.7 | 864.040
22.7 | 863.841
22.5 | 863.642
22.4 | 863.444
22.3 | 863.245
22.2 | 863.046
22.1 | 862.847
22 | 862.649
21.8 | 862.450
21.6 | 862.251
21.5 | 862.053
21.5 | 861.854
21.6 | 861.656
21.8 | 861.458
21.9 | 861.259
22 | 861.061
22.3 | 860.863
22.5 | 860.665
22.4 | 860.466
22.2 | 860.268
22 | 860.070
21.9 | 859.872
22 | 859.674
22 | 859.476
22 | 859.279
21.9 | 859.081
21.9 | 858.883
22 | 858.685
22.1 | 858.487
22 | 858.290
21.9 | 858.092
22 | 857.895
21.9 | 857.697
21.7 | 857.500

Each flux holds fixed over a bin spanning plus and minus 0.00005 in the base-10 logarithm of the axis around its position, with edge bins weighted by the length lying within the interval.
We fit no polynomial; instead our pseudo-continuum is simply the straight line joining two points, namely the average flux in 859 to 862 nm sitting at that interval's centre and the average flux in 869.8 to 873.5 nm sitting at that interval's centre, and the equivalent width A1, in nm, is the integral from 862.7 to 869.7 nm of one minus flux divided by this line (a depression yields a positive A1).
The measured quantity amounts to 0.19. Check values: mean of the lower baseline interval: 22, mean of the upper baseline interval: 21.2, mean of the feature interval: 21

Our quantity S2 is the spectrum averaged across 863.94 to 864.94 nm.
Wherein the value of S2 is 22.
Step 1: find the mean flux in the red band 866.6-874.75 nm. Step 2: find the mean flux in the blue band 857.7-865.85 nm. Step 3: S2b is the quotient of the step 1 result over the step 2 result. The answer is 1.0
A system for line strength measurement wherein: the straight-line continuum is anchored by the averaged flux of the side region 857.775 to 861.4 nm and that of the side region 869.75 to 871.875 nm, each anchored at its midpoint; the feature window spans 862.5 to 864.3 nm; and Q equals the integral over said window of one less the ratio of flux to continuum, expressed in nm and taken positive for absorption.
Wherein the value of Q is -0.05 nm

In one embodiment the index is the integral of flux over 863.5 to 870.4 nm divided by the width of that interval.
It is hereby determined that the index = 20.9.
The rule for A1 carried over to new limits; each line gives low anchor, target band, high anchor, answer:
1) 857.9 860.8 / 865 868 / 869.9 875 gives 0.197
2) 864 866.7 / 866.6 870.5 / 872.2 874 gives -0.069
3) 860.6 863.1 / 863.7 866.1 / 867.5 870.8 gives 0.041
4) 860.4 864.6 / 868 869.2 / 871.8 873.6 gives 0.037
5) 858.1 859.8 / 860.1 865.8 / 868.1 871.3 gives -0.072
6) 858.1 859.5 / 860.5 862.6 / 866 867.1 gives -0.097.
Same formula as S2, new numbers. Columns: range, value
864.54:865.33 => 21.5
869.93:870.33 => 21.2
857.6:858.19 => 21.9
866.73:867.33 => 21.3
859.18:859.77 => 22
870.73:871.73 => 21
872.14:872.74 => 21.6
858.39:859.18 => 22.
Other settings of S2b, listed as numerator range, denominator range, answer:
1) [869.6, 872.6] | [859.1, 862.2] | 0.96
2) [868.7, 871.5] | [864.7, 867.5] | 1.04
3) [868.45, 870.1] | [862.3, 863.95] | 0.94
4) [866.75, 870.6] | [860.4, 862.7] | 0.97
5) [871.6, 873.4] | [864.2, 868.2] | 1.04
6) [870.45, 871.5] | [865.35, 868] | 1.05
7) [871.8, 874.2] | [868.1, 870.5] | 1.02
